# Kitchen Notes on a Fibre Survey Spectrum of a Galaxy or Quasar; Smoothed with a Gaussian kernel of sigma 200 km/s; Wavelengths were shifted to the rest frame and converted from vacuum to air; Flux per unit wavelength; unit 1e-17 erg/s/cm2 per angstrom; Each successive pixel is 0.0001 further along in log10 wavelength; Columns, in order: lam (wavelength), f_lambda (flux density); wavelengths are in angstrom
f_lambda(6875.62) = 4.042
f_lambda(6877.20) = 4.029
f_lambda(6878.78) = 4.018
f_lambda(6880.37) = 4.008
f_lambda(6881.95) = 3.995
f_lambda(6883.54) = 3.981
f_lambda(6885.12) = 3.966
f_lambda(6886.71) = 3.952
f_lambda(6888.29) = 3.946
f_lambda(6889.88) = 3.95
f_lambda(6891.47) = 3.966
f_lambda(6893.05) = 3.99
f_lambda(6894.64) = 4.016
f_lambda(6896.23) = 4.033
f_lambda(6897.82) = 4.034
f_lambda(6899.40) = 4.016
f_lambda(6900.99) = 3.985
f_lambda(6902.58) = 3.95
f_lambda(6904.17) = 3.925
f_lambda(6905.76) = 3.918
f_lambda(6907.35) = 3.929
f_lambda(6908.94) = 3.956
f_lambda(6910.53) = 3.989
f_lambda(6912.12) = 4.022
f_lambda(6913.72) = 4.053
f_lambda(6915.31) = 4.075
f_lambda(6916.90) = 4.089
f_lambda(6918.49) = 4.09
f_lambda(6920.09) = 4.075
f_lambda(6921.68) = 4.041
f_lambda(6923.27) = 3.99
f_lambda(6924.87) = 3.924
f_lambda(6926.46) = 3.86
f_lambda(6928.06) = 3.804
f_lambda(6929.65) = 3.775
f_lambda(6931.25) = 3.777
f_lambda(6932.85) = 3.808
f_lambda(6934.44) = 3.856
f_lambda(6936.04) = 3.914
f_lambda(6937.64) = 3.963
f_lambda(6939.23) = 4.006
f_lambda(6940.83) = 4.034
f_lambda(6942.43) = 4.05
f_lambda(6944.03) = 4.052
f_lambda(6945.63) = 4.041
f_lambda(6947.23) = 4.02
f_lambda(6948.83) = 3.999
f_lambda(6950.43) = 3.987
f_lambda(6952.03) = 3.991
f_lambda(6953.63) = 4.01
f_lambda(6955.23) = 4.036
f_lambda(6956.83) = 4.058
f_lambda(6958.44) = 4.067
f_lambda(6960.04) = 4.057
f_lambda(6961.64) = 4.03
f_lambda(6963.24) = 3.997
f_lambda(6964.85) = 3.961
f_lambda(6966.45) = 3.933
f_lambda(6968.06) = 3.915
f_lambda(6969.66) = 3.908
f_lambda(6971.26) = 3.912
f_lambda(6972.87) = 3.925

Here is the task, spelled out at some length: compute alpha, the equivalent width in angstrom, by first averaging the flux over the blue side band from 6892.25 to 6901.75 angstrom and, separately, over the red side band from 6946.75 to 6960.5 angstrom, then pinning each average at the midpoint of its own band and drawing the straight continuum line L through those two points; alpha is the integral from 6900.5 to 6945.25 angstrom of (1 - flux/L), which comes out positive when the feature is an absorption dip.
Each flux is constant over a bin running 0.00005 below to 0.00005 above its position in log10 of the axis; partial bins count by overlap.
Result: 0.6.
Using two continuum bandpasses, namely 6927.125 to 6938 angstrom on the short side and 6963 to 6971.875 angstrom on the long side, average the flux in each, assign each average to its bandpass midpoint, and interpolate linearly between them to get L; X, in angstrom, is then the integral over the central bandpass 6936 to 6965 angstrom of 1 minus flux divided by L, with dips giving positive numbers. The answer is -1.0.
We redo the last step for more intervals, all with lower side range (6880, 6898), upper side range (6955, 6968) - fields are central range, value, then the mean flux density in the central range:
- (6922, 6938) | 0.5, 3.87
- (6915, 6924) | -0.1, 4.06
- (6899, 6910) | 0.1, 3.95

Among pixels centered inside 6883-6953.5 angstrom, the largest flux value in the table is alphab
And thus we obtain 4.09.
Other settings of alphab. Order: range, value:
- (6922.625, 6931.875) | 3.99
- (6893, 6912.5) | 4.034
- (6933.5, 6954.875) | 4.052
